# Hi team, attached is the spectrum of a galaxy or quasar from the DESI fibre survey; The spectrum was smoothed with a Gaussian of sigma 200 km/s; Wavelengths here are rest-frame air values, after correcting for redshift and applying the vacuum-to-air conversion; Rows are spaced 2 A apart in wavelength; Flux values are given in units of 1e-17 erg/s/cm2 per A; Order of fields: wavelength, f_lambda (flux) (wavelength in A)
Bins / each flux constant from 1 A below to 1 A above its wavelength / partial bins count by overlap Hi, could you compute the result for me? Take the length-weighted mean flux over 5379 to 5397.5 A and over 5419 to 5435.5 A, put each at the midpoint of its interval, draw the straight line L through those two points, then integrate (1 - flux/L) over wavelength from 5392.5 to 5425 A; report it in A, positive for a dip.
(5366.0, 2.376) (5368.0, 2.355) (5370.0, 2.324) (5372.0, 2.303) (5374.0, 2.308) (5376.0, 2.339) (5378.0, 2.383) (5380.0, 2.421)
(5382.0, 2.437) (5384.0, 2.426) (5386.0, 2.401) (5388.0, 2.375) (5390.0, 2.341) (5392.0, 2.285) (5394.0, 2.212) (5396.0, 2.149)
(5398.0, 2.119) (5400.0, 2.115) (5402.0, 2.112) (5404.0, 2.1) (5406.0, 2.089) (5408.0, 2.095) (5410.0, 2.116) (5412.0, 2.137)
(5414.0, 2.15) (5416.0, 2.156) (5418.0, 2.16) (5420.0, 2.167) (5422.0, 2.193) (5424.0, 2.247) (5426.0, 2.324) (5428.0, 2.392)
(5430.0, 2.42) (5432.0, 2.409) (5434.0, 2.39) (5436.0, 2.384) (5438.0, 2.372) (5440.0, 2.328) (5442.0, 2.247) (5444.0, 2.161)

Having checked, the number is 2.5 A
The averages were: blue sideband 2.33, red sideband 2.32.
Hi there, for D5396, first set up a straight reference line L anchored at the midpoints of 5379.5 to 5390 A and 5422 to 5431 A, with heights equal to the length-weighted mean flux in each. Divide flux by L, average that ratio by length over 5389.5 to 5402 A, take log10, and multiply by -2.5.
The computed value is 0.09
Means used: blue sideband 2.4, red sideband 2.33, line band 2.19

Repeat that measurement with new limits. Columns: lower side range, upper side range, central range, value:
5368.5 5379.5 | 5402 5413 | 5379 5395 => -0.054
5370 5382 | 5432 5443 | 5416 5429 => 0.053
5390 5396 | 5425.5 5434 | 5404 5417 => 0.095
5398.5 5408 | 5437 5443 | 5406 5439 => -0.017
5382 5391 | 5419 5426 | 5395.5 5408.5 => 0.102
